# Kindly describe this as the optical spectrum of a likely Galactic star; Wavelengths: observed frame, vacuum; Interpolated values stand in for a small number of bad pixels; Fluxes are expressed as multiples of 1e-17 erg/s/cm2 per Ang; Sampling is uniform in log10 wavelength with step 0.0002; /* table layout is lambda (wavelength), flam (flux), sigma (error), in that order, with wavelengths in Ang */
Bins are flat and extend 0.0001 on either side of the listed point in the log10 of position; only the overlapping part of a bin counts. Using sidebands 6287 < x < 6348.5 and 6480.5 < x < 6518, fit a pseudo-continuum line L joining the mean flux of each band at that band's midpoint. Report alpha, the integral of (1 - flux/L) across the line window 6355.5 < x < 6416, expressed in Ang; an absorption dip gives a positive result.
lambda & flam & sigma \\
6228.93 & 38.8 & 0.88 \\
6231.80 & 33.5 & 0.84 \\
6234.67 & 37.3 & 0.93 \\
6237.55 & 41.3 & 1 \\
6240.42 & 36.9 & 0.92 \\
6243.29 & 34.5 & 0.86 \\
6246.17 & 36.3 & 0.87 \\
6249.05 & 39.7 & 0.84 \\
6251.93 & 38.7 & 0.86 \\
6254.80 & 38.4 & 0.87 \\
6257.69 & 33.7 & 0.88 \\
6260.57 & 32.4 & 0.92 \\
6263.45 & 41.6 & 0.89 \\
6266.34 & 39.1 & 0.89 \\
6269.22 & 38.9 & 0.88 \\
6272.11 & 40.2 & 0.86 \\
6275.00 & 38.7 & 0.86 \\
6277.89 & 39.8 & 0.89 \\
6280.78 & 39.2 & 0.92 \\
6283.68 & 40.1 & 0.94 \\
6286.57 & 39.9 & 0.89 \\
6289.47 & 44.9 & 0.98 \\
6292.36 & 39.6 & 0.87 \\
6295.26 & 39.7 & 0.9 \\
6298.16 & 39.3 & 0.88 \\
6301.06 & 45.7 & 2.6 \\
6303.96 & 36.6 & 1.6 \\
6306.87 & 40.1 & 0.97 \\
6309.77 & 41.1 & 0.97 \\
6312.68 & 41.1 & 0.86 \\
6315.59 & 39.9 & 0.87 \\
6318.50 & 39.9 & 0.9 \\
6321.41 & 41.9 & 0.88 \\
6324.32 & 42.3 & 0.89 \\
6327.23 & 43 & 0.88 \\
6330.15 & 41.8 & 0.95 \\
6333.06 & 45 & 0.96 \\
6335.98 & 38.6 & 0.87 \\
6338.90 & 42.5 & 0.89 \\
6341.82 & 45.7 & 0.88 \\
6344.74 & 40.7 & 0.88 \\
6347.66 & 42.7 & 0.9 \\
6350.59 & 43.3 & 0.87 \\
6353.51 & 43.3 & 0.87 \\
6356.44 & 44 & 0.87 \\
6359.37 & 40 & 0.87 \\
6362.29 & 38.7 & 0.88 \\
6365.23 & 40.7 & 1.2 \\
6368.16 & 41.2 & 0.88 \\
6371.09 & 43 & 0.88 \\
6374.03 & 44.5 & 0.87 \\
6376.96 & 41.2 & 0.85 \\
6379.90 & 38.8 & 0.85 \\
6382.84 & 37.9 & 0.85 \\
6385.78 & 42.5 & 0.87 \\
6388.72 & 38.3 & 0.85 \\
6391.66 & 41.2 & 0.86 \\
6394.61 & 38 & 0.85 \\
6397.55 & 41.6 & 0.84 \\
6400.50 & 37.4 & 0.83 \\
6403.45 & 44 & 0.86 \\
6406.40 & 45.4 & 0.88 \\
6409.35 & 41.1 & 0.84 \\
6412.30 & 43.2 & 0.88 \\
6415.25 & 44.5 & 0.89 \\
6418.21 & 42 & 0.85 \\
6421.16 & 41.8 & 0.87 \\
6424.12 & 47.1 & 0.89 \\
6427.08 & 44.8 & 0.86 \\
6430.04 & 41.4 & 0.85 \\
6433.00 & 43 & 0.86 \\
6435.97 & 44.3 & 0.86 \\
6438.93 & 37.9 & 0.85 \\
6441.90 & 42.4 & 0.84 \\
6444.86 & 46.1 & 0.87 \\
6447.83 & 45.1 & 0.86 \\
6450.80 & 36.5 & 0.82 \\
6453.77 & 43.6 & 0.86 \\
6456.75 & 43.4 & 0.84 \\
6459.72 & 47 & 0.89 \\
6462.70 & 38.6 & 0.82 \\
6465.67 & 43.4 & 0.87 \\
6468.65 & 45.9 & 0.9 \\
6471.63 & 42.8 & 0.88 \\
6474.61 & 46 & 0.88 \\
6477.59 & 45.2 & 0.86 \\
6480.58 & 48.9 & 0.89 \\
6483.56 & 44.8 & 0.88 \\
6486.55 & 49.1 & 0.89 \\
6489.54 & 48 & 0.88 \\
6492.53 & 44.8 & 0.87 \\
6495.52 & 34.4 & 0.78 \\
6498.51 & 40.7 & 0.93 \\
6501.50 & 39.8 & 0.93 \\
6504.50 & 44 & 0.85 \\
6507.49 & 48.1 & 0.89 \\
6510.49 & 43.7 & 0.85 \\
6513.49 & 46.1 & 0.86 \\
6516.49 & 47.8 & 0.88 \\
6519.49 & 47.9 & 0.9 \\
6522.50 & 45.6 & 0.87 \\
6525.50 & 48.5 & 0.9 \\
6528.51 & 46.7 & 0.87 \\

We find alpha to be 2.0 Ang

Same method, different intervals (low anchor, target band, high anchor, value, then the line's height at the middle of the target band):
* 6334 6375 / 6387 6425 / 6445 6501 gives 0.81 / 42.8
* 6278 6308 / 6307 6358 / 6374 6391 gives -2.19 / 40.4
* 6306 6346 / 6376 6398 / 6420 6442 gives 1.32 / 42.4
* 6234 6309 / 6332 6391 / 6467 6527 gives -0.27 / 41.4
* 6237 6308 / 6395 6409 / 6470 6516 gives 0.17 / 42.2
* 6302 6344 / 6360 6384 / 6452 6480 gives 0.89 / 42.3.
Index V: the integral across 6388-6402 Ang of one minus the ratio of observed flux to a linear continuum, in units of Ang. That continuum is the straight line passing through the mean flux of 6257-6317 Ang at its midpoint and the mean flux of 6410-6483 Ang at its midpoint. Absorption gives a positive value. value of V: 0.97 Ang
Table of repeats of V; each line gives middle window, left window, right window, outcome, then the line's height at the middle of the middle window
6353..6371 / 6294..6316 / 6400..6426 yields 0.2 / 41.9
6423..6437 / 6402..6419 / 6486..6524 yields -0.1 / 43.6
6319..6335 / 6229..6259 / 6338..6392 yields -0.9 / 40.2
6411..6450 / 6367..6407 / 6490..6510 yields -1.6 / 41.5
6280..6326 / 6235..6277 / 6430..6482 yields -1.8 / 39.2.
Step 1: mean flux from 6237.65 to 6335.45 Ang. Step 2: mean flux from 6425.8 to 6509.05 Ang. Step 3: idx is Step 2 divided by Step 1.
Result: 1.1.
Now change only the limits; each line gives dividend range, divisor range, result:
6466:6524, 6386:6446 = 1.06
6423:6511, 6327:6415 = 1.05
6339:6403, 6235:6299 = 1.06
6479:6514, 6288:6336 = 1.07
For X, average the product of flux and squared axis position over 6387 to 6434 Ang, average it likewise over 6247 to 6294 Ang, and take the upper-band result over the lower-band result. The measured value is 1.13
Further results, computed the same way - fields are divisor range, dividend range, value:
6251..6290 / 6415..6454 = 1.16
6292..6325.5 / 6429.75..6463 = 1.10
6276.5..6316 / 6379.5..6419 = 1.05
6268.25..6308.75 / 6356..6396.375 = 1.04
